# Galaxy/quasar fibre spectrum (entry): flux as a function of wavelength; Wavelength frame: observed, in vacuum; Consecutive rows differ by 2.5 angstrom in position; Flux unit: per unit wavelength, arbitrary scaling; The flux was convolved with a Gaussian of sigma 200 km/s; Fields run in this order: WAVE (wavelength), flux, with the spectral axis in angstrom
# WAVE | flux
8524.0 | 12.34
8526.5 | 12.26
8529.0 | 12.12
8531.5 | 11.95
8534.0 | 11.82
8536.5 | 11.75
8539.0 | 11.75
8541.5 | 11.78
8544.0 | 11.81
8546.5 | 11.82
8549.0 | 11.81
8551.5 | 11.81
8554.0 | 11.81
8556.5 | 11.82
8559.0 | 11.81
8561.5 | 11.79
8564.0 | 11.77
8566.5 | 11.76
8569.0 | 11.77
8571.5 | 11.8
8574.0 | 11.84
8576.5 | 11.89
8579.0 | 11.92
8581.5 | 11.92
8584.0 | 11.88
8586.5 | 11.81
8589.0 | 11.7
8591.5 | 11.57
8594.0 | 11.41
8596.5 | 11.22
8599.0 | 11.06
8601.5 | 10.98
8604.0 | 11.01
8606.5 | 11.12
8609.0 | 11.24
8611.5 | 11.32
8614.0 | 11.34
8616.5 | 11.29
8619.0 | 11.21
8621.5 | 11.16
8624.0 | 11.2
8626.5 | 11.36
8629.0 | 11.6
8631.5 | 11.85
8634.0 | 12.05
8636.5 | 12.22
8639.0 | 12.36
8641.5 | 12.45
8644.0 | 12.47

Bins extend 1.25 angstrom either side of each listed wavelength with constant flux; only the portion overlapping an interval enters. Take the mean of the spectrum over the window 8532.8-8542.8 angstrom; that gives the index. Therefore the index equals 11.8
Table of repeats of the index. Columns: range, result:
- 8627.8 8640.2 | 12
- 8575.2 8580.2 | 11.9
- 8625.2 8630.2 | 11.5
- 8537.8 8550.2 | 11.8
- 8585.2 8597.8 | 11.5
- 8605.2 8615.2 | 11.3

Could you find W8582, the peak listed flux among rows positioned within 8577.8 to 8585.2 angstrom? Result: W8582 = 11.92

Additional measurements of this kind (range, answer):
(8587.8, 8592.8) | 11.7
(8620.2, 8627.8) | 11.36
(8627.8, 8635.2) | 12.05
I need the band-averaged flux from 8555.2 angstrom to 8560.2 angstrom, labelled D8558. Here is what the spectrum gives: 11.8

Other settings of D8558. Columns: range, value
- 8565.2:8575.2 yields 11.8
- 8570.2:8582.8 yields 11.9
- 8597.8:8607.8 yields 11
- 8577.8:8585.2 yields 11.9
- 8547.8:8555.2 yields 11.8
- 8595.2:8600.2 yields 11.1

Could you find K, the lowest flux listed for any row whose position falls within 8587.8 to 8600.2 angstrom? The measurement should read 11.06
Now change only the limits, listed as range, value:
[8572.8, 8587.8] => 11.81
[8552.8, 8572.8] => 11.76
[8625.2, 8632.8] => 11.36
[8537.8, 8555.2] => 11.75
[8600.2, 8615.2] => 10.98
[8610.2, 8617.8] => 11.29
